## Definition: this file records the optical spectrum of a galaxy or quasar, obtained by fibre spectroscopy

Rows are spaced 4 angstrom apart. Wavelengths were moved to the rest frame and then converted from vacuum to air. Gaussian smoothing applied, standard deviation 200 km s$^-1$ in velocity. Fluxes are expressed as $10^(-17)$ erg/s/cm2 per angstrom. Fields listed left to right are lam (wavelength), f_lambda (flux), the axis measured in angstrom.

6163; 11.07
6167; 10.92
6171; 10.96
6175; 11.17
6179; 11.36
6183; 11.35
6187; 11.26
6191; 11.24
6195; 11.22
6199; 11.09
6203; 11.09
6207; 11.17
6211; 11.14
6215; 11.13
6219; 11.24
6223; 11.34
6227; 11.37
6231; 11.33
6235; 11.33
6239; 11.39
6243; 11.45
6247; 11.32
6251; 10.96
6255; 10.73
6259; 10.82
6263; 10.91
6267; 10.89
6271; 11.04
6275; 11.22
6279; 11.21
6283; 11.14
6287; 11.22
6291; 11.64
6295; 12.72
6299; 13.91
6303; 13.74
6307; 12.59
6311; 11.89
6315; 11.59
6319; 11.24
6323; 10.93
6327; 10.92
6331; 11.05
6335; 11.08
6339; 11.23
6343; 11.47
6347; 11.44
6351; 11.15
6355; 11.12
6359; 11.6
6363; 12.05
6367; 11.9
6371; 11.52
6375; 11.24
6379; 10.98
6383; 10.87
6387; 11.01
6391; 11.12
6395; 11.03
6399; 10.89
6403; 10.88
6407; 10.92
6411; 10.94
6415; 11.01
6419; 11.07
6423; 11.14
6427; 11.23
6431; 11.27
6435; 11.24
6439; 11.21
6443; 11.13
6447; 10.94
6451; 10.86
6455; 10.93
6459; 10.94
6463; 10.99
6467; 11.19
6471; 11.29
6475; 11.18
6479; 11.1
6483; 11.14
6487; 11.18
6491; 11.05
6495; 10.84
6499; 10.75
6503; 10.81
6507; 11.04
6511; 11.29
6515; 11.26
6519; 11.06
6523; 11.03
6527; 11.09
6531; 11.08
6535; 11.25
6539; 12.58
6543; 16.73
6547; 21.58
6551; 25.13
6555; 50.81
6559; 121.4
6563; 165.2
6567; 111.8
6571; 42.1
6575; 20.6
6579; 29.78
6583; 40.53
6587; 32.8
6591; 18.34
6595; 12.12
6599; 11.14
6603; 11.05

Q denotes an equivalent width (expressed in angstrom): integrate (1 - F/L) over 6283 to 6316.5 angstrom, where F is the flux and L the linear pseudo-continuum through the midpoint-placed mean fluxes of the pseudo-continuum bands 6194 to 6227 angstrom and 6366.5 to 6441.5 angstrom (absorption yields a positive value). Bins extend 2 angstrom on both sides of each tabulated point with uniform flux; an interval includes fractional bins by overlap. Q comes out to -3.59 angstrom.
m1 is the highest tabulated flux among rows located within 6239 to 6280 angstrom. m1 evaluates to 11.45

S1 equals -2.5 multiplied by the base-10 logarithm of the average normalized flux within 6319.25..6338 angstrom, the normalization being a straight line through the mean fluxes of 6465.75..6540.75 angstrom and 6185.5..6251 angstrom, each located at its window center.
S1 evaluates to 0.018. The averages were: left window 11.2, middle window 11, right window 11.2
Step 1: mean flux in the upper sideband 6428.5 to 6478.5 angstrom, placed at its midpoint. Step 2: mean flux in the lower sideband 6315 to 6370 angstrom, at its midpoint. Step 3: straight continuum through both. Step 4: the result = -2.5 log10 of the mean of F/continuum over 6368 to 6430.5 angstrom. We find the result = 0.014 mag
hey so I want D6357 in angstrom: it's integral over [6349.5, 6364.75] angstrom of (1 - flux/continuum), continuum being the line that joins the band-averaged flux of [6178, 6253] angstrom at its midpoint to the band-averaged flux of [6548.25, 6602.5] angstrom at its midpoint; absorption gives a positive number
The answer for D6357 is 8.73 angstrom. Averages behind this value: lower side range 11.3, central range 11.5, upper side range 50.9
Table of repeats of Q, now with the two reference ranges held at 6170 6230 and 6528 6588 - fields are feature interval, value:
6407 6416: 6.0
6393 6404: 7.1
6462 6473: 7.8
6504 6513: 6.6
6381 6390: 5.7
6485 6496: 8.0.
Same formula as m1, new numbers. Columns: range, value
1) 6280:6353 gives 13.91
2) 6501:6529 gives 11.29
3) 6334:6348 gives 11.47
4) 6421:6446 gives 11.27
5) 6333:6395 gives 12.05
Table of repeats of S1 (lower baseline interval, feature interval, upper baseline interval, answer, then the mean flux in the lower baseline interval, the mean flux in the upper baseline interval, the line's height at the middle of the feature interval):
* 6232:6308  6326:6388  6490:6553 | 0.07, 11.6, 13.1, 12.1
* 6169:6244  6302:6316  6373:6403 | -0.12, 11.2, 11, 11.1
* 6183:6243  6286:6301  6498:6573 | 0.37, 11.2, 36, 17.4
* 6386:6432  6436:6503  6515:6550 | 0.11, 11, 13.5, 12.3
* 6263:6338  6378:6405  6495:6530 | 0.04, 11.6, 11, 11.4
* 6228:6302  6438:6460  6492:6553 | 0.15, 11.4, 13.1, 12.6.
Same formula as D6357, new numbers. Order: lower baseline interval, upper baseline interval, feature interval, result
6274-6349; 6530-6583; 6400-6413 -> 7.6 angstrom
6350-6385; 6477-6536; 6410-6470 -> 0.7 angstrom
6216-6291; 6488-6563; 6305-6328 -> 4.4 angstrom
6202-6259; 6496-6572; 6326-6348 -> 9.5 angstrom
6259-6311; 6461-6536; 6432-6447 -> 0.2 angstrom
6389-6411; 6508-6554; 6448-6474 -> 3.4 angstrom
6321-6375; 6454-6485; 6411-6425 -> 0.2 angstrom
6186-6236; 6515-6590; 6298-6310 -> 3.7 angstrom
